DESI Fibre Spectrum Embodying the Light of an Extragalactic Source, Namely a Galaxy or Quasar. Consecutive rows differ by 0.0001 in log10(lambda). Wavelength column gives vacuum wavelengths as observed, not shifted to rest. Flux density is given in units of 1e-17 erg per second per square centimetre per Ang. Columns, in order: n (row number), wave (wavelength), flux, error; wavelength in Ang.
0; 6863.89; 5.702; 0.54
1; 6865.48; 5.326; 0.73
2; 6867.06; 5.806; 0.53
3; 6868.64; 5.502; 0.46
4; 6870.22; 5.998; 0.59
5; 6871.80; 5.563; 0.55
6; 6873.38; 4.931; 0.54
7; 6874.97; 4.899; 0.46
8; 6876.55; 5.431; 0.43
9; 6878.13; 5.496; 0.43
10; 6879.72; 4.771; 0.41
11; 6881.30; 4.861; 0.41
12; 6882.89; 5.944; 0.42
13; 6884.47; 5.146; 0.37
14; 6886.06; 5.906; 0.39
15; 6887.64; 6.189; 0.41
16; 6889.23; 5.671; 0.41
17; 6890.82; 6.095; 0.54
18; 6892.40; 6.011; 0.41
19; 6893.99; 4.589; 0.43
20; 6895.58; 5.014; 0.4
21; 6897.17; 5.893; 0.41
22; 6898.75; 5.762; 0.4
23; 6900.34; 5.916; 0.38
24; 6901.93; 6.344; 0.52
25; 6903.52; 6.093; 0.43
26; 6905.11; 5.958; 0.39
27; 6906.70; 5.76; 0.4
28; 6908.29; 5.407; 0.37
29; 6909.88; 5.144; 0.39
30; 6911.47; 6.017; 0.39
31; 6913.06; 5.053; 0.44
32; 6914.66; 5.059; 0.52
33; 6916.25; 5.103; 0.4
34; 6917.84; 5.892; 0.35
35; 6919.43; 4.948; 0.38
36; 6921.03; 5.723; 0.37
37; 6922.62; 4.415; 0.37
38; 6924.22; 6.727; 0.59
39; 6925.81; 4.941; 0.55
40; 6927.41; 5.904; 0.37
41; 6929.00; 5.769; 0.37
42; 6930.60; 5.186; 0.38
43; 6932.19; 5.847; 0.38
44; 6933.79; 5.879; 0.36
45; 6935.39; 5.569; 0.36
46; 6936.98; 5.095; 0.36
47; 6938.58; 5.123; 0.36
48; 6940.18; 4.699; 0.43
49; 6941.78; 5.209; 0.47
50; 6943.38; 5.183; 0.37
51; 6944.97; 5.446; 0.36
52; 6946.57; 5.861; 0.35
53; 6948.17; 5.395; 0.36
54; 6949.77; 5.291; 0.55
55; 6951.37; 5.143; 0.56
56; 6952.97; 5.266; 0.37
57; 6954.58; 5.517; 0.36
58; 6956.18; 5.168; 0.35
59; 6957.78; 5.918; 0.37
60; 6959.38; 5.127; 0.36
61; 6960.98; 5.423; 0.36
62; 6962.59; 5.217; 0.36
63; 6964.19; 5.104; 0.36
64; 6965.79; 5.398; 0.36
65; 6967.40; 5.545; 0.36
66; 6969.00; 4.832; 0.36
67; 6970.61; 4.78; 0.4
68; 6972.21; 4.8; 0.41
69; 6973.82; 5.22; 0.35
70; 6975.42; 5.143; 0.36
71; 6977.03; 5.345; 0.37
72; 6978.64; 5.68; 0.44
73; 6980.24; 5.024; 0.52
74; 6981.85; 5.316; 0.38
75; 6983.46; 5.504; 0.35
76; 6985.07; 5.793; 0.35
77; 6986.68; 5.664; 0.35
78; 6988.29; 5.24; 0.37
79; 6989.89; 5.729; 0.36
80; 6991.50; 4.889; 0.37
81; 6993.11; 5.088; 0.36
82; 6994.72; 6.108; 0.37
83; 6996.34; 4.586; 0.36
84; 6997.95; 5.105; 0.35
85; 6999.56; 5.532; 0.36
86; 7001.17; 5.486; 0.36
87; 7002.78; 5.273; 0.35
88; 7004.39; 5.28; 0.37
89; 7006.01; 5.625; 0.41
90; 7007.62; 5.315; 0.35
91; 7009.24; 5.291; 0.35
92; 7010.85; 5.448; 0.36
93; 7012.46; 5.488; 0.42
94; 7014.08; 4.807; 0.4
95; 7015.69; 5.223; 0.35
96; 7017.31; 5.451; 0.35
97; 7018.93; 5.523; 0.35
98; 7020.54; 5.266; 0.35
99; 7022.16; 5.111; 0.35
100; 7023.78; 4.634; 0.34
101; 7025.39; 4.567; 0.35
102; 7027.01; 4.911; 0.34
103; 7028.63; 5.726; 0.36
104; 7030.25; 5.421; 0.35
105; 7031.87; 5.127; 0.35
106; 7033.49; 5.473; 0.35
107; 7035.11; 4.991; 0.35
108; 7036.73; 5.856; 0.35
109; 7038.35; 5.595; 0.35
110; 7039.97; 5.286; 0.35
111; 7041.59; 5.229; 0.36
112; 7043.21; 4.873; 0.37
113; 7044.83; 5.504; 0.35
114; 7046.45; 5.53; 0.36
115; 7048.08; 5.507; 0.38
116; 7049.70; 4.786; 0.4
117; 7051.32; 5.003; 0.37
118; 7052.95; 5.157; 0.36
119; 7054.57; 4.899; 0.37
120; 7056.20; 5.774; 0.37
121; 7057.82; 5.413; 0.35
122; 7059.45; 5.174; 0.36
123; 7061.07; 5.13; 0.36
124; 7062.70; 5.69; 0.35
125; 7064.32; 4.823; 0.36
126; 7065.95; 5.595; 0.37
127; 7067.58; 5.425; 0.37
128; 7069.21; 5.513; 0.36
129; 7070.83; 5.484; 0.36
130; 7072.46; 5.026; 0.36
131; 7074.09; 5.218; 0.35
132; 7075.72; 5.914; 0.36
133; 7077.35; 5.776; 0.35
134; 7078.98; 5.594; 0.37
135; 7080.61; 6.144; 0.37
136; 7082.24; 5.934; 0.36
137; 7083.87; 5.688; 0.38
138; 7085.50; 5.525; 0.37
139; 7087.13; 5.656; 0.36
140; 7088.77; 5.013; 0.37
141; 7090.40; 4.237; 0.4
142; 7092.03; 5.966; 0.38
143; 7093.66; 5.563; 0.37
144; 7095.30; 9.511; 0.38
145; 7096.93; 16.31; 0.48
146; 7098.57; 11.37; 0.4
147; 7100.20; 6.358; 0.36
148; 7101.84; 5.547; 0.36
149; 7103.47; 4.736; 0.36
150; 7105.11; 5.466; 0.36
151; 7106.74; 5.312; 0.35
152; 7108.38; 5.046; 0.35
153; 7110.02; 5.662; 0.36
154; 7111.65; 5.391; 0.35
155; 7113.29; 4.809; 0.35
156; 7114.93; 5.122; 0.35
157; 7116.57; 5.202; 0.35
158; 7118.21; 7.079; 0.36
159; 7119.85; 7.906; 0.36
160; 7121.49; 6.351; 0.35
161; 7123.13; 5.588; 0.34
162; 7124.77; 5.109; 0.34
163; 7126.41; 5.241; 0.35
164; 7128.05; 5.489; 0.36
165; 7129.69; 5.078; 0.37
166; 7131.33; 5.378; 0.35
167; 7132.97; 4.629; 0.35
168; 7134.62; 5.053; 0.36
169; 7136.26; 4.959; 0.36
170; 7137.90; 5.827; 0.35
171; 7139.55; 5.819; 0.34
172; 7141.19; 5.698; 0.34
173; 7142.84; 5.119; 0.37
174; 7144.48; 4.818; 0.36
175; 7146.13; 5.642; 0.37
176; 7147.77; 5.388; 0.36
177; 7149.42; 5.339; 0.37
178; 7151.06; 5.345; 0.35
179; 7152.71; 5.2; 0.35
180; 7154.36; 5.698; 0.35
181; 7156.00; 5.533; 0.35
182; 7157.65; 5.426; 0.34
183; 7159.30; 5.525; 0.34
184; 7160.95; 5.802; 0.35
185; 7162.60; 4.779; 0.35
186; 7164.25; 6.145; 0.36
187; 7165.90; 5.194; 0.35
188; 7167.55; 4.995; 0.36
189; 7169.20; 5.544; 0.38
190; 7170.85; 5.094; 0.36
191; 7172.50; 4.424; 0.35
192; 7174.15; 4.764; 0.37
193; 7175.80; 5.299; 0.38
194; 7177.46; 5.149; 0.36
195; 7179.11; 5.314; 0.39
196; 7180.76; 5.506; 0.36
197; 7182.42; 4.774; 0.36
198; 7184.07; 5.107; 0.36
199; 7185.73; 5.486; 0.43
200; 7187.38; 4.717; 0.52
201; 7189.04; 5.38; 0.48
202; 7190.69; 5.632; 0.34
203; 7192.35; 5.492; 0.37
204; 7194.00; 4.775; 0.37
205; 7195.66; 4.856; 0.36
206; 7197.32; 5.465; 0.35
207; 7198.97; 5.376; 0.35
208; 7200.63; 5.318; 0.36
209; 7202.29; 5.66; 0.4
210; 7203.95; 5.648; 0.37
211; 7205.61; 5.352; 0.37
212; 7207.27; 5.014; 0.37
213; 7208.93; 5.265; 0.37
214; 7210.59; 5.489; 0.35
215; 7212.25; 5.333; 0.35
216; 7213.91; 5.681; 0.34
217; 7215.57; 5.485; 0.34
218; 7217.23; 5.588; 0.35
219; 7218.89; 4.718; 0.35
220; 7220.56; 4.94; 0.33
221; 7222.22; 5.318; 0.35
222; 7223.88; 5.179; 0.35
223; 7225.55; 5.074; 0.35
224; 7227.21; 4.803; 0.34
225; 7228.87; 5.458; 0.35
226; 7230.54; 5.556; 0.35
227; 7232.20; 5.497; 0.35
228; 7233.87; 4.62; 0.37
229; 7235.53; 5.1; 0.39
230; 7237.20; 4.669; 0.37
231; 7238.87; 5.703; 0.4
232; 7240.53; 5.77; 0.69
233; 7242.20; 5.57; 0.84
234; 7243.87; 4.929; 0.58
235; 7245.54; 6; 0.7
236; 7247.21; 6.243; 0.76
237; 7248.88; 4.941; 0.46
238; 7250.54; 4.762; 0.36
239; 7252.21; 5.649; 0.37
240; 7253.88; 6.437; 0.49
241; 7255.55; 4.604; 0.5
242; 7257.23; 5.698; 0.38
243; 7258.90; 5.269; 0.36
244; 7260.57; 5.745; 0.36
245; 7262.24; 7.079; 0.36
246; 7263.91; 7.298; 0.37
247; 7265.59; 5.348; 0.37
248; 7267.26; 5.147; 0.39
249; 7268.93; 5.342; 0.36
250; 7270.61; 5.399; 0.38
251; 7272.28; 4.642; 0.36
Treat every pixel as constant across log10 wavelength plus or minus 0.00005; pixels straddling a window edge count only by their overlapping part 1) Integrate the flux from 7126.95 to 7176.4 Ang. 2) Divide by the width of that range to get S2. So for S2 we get 5.3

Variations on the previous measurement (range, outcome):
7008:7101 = 5.73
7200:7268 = 5.44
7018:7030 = 5.12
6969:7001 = 5.28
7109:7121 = 5.88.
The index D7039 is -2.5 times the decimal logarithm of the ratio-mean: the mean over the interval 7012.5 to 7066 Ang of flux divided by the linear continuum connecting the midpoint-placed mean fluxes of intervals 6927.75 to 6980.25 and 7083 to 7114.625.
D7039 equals 0.14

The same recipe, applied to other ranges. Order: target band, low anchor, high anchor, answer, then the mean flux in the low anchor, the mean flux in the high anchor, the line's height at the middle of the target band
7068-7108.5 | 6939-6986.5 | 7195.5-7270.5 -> -0.182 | 5.29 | 5.43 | 5.35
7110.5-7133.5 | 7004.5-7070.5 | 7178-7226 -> -0.067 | 5.28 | 5.27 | 5.28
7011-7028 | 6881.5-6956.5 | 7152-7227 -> 0.063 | 5.51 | 5.27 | 5.42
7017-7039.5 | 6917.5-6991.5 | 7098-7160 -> 0.043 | 5.36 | 5.62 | 5.47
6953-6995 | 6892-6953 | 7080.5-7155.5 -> 0.056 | 5.48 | 5.94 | 5.6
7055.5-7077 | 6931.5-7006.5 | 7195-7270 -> -0.009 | 5.33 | 5.42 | 5.36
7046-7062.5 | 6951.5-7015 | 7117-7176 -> 0.026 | 5.31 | 5.45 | 5.37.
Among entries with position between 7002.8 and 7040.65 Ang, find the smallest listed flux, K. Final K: 4.567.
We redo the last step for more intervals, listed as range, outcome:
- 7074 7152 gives 4.237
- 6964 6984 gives 4.78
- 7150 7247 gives 4.424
